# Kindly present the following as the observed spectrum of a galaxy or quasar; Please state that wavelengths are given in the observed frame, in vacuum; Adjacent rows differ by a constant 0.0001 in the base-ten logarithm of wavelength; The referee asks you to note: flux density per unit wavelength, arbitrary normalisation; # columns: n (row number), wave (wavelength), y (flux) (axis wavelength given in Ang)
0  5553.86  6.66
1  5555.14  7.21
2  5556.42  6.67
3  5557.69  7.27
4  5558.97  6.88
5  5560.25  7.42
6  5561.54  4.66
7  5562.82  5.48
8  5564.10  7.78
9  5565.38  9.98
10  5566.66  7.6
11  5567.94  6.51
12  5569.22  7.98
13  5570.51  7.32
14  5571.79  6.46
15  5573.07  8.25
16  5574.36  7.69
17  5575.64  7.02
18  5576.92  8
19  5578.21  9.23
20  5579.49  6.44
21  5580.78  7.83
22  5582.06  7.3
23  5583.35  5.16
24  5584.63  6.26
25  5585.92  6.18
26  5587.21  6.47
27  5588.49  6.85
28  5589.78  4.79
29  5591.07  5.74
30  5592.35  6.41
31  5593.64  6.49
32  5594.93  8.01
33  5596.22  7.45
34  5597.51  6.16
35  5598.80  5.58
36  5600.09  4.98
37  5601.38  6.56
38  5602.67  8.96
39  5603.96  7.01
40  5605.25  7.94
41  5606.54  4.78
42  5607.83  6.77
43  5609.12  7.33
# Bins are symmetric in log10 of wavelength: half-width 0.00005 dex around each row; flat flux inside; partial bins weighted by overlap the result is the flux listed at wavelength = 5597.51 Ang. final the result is 6.16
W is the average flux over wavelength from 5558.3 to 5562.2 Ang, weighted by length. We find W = 6.31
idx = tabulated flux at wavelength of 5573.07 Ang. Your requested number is 8.25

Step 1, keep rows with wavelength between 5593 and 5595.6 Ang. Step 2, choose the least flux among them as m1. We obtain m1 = 6.49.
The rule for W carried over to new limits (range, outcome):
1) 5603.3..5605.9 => 7.48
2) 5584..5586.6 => 6.2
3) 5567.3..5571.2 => 7.26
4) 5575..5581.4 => 7.7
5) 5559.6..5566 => 7.05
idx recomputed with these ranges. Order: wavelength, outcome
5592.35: 6.41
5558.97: 6.88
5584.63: 6.26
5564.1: 7.78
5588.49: 6.85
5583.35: 5.16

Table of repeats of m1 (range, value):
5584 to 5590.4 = 4.79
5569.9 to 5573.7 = 6.46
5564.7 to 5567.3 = 7.6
